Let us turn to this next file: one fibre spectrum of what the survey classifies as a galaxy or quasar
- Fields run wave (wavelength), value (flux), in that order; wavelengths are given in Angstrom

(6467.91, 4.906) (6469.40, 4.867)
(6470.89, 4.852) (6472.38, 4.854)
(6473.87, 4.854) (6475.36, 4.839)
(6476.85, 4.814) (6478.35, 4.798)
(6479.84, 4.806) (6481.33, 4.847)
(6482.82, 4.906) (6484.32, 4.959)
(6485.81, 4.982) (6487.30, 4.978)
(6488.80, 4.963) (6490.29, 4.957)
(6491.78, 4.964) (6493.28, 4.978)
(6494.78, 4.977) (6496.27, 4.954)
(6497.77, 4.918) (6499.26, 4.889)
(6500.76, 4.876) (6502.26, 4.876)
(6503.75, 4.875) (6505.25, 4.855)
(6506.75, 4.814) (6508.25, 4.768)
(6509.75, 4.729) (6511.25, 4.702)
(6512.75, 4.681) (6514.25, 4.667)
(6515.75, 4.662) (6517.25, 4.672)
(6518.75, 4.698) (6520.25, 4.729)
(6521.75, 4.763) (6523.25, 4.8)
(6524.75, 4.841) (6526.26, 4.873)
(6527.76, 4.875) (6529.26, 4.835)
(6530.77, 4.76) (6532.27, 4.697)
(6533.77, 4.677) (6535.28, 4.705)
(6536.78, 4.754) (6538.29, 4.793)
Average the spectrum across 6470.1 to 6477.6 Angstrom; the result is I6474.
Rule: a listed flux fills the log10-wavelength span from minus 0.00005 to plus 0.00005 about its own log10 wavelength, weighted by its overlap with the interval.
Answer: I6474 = 4.84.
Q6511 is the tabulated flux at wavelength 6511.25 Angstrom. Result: 4.702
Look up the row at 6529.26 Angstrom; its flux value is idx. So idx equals 4.835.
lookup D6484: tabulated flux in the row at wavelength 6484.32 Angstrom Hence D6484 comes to 4.959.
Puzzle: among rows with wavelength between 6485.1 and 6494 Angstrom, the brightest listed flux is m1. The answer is 4.982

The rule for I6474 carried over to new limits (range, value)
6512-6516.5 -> 4.67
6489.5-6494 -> 4.97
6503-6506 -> 4.87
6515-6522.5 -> 4.71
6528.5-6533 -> 4.77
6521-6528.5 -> 4.83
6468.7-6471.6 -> 4.86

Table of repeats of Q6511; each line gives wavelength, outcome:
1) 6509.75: 4.729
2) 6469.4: 4.867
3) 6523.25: 4.8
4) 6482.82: 4.906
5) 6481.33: 4.847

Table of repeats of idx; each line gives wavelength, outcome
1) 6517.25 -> 4.672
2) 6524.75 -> 4.841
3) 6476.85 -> 4.814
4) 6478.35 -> 4.798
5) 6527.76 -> 4.875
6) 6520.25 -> 4.729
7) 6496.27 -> 4.954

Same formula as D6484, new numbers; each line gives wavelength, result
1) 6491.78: 4.964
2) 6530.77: 4.76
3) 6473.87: 4.854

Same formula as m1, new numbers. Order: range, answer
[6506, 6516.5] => 4.814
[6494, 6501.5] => 4.977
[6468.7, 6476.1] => 4.867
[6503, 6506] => 4.875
